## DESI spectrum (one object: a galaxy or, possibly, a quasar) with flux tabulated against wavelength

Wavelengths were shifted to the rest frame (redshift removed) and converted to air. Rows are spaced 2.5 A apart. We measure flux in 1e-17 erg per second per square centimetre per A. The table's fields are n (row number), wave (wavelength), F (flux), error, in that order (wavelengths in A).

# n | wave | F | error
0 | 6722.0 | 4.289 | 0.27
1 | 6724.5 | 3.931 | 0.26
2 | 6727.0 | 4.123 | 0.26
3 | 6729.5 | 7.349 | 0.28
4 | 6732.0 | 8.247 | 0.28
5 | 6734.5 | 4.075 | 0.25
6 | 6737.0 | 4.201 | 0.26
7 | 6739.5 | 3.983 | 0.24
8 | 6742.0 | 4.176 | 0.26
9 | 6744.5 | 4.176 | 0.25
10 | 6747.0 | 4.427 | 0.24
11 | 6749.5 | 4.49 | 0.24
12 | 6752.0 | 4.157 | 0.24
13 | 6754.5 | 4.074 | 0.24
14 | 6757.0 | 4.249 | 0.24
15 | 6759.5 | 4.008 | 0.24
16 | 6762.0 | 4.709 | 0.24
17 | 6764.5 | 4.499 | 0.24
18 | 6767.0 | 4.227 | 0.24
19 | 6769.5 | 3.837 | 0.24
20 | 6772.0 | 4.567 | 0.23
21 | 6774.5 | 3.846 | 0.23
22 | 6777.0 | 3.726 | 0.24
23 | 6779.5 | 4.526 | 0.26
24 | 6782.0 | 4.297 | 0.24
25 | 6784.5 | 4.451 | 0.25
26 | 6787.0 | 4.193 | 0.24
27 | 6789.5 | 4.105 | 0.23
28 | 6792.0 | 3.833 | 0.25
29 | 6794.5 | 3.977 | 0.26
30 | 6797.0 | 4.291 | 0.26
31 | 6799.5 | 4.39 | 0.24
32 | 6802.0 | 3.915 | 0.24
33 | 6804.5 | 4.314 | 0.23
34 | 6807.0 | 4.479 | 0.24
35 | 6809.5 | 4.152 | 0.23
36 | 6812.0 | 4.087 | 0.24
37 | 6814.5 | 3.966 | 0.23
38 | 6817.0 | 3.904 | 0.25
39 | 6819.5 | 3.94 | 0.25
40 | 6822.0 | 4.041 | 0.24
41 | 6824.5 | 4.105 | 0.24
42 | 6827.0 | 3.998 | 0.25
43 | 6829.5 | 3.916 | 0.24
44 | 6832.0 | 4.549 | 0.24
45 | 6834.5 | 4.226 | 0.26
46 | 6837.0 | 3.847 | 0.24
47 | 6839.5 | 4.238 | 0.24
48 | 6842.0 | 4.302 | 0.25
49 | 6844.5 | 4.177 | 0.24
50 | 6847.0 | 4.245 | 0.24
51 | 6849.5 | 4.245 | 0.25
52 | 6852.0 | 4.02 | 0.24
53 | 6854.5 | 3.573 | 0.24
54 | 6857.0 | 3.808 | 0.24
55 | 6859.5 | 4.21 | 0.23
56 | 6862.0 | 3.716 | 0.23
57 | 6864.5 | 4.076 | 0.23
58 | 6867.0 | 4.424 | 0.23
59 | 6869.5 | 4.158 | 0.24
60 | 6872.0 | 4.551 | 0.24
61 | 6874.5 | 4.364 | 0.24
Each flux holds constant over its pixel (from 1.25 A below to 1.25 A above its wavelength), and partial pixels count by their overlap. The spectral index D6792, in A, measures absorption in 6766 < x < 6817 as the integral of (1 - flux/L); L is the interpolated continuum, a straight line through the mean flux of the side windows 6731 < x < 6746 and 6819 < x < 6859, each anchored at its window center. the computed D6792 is 2.8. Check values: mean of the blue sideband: 4.75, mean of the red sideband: 4.08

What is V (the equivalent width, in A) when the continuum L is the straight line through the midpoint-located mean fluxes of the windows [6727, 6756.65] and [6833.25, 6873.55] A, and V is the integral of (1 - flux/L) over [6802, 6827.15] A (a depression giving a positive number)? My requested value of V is 1.5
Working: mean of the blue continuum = 4.8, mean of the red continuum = 4.12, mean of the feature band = 4.09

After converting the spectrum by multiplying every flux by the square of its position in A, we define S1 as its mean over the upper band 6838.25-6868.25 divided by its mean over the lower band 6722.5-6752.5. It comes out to 0.9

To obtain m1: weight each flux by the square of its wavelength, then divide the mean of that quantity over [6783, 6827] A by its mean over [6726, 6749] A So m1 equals 0.85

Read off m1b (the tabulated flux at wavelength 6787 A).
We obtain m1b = 4.193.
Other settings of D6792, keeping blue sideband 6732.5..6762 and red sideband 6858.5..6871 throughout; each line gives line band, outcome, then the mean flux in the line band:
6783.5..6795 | 0.4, 4.11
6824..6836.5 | 0.1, 4.14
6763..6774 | 0.0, 4.26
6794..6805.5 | 0.1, 4.19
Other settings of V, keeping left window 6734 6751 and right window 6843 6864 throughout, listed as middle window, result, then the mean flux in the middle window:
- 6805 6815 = -0.3 A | 4.2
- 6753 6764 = -0.2 A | 4.27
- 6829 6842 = -0.5 A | 4.18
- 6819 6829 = 0.1 A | 4.02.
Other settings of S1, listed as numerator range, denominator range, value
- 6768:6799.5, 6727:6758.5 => 0.88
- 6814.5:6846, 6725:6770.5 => 0.91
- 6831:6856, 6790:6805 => 1.02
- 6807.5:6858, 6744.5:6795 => 0.99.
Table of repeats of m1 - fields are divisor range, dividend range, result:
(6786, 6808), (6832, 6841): 1.01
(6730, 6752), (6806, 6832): 0.87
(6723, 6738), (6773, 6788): 0.80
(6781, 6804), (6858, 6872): 1.02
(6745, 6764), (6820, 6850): 0.99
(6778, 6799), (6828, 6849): 1.01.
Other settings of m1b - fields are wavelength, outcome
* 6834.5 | 4.226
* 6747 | 4.427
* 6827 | 3.998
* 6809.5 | 4.152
